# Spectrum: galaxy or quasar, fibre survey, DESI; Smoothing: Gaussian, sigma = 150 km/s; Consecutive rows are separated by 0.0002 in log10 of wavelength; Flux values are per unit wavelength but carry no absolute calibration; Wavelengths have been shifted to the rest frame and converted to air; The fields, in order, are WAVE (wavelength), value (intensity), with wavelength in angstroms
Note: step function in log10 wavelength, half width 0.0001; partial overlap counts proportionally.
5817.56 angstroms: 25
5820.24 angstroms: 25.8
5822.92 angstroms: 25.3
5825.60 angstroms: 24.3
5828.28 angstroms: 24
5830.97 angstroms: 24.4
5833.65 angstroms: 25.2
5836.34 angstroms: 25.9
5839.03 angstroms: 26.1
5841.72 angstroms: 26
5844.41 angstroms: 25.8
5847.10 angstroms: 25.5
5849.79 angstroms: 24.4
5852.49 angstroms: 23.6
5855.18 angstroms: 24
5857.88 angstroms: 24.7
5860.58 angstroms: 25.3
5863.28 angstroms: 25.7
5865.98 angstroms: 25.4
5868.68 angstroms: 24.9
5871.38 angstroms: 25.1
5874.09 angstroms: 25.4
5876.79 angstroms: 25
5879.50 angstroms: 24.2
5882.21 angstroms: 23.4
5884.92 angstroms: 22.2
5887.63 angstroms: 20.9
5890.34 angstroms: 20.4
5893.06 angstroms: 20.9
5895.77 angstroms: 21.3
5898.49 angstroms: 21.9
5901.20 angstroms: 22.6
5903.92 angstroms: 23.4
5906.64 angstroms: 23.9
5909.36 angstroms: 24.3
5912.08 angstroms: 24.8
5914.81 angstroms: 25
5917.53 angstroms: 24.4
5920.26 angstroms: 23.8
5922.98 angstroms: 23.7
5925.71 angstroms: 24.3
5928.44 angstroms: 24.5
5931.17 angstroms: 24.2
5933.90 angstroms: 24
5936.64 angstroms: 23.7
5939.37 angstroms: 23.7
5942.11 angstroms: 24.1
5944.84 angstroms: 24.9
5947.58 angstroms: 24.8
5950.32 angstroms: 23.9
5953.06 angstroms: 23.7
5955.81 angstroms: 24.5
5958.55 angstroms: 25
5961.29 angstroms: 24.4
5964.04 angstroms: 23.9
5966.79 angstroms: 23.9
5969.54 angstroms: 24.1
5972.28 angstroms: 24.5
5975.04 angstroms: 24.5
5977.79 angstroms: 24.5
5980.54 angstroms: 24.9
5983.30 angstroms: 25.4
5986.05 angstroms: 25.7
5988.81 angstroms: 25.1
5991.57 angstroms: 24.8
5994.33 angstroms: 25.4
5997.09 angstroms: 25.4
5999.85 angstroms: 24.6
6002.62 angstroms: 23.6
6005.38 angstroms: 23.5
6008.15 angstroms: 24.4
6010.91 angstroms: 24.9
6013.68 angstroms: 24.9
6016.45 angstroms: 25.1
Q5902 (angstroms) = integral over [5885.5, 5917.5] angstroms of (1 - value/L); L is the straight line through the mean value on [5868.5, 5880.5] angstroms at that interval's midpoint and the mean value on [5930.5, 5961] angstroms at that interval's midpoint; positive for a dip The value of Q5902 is 2.5 angstroms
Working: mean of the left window 24.9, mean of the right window 24.2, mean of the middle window 22.7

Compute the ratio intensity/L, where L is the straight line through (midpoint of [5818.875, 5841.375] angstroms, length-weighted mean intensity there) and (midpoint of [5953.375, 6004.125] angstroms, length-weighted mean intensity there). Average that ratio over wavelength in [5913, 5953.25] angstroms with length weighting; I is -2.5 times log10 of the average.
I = 0.03 mag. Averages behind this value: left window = 25.2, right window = 24.7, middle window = 24.2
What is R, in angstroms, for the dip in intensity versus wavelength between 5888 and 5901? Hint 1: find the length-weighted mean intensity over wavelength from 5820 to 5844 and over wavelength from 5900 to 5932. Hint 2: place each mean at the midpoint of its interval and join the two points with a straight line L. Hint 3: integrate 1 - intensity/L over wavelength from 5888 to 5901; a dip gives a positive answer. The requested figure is 1.7 angstroms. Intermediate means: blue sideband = 25.2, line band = 21.2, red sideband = 24.1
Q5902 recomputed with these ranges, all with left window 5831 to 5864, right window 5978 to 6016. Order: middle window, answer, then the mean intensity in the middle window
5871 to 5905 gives 3.1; 22.7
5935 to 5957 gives 0.7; 24.1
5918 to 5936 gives 0.6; 24.1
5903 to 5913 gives 0.4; 24.1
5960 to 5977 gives 0.4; 24.2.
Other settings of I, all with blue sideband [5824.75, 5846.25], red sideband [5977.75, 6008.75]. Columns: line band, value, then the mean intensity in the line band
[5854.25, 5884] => 0.02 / 24.8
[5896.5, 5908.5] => 0.10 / 22.9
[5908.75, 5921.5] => 0.02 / 24.5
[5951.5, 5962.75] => 0.02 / 24.4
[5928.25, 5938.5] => 0.04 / 24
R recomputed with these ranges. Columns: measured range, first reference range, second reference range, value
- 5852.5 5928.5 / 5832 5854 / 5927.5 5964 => 3.26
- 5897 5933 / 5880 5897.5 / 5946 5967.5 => -1.97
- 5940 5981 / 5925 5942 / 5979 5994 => 0.47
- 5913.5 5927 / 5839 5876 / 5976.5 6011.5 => 0.39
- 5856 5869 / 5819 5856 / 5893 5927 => -0.35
